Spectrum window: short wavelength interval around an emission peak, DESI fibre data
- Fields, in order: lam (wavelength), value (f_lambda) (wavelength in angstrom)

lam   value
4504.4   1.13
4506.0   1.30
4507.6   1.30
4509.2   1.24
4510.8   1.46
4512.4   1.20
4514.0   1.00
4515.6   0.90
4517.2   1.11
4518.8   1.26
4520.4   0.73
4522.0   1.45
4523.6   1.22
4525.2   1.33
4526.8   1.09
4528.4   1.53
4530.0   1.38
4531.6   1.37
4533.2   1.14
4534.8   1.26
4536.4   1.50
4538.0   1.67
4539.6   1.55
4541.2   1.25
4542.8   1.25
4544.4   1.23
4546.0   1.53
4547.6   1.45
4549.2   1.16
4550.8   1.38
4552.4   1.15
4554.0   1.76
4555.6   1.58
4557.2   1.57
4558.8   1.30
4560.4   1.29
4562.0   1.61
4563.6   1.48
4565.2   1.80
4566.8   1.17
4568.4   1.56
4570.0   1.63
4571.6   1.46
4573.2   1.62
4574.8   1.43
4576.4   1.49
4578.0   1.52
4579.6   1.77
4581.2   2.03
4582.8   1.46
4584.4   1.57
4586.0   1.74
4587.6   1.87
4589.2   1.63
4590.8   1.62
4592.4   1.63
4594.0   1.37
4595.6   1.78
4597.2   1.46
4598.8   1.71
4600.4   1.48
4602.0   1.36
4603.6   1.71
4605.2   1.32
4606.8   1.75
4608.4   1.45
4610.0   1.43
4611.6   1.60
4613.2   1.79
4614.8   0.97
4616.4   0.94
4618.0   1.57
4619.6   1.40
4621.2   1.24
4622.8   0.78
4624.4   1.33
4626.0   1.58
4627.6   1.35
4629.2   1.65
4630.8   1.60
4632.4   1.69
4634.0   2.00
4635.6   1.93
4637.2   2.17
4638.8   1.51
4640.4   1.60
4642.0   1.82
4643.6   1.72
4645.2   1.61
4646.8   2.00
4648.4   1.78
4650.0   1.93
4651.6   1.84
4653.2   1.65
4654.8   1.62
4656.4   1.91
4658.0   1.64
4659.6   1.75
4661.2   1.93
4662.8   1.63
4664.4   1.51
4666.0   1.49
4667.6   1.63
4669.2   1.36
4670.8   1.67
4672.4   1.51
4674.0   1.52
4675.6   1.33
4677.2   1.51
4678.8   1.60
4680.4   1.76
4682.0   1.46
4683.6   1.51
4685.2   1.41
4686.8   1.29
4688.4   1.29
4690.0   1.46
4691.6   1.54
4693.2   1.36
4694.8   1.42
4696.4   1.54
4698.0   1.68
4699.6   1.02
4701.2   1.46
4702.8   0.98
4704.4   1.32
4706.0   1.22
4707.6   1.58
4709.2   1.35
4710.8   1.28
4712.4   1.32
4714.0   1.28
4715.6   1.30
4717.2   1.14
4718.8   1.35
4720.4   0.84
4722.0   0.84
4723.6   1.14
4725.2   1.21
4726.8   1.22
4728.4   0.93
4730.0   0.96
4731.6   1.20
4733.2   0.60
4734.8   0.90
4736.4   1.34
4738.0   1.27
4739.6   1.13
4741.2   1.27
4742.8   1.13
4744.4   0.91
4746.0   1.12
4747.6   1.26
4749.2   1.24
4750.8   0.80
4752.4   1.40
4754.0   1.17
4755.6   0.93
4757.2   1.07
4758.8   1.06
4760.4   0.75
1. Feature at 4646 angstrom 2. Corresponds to C IV 1549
